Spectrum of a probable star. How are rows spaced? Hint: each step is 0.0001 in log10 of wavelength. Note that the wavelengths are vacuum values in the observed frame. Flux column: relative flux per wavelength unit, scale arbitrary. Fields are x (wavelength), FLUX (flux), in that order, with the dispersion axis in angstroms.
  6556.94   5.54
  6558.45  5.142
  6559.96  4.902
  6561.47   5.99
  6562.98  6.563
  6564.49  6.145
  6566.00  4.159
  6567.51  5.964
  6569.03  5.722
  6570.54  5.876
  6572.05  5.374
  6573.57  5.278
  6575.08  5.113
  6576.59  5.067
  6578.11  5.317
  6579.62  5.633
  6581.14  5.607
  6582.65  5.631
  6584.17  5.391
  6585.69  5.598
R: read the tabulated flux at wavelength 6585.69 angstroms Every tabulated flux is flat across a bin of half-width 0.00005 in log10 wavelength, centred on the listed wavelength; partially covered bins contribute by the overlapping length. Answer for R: 5.598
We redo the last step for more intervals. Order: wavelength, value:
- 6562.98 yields 6.563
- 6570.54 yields 5.876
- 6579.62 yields 5.633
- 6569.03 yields 5.722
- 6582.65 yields 5.631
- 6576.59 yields 5.067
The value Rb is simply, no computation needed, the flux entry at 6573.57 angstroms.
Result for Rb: 5.278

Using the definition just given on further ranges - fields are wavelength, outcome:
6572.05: 5.374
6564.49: 6.145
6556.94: 5.54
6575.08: 5.113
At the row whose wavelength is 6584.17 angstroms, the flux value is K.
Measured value 5.391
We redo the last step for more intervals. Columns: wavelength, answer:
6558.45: 5.142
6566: 4.159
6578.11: 5.317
